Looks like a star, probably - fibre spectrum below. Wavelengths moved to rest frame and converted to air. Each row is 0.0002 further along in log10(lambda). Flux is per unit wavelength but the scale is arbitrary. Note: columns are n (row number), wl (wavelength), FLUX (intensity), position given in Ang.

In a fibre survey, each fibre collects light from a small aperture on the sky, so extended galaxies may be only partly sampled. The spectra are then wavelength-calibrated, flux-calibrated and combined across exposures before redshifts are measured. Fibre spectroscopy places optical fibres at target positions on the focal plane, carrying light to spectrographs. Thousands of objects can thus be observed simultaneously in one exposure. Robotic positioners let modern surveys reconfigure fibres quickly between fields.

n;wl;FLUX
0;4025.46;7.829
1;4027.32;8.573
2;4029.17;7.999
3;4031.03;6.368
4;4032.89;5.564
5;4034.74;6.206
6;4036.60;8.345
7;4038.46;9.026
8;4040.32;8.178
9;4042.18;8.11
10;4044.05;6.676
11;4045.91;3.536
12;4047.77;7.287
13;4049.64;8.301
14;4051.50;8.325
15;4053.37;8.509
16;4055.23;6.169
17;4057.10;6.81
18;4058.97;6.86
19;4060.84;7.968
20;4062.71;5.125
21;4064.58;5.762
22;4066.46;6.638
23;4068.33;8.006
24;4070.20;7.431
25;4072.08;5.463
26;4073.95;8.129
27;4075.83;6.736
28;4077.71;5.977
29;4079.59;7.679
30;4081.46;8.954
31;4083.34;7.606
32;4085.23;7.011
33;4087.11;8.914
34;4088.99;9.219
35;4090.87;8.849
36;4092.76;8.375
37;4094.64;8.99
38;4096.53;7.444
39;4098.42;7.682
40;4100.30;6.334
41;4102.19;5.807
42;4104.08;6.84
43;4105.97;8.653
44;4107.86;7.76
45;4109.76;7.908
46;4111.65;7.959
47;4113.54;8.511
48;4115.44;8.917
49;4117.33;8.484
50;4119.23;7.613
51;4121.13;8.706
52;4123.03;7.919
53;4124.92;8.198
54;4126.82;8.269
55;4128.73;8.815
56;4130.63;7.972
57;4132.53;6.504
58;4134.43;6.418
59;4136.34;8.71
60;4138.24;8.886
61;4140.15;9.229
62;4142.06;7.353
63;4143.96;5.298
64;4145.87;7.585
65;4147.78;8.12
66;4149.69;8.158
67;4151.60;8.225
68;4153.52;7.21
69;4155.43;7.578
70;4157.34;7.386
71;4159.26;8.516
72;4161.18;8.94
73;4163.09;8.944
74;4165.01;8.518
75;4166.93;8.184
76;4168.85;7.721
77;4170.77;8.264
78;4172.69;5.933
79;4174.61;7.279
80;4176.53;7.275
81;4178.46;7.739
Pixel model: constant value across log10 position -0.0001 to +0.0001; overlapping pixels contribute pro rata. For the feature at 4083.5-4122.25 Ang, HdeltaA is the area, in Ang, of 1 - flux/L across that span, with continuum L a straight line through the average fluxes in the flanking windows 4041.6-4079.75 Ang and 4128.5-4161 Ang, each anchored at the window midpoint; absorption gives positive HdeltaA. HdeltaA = -3.5 Ang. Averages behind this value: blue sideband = 6.9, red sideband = 7.77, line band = 7.99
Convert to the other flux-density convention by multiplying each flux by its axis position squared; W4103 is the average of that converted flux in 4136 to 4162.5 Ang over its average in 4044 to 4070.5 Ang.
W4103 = 1.21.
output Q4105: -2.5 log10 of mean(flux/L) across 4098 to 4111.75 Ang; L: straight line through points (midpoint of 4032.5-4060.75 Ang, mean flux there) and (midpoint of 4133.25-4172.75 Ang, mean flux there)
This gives 0.04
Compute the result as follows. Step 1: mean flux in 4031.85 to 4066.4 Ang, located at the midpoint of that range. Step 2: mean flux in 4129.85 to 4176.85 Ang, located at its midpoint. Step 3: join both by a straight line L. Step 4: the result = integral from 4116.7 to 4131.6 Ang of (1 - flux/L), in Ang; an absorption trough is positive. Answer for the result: -1.3 Ang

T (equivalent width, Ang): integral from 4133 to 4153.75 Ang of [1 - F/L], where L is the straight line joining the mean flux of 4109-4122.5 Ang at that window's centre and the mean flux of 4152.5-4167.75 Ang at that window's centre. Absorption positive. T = 1.2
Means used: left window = 8.29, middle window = 7.73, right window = 8.16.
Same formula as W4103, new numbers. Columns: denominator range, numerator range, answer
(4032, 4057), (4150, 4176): 1.16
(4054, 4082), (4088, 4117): 1.17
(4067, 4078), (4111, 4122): 1.22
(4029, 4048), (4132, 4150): 1.15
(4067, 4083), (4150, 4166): 1.16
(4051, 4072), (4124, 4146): 1.16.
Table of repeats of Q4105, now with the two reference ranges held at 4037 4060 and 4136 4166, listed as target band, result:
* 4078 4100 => -0.07 mag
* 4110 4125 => -0.06 mag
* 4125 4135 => 0.03 mag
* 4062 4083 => 0.08 mag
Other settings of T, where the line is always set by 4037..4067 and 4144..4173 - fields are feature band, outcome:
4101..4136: -1.12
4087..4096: -1.70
